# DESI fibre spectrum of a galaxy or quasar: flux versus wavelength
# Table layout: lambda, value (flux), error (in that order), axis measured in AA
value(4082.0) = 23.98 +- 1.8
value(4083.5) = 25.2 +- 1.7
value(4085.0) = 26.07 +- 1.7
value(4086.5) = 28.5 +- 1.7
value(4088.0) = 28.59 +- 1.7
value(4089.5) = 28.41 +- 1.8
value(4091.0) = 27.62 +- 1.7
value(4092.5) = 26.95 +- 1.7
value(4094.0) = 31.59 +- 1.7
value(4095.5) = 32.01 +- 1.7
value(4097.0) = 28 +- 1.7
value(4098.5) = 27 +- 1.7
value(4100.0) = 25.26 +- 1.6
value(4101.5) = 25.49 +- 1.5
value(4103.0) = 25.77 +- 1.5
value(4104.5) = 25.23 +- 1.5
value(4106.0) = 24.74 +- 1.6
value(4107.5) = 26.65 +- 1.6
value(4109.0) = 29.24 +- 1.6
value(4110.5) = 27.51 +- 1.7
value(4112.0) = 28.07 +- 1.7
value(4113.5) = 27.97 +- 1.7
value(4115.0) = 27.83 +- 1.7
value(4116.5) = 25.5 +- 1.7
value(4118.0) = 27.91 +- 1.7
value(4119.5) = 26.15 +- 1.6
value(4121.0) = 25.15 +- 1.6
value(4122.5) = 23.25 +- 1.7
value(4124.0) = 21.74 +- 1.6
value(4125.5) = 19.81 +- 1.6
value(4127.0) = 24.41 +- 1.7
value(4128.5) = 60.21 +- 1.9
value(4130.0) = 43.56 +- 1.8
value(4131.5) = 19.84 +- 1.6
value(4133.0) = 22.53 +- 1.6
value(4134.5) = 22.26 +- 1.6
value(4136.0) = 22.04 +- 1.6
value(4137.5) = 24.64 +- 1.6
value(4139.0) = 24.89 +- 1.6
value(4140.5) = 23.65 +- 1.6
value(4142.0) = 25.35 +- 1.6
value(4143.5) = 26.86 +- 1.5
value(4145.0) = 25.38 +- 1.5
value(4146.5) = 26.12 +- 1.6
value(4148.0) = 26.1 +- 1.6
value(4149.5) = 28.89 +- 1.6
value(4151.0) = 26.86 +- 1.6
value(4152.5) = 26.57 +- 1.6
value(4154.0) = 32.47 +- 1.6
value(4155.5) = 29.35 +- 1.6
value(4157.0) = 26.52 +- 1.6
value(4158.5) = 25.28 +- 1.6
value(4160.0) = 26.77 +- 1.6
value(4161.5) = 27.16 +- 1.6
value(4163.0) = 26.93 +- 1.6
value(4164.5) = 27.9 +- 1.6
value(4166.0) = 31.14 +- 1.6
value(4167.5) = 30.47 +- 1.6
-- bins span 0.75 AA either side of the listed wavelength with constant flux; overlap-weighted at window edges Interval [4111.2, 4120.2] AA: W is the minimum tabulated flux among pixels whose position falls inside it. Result 25.5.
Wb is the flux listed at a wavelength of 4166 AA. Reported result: 31.14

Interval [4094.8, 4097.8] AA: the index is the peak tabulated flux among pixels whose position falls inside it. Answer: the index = 32.01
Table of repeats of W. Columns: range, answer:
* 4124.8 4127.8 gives 19.81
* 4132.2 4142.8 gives 22.04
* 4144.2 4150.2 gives 25.38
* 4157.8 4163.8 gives 25.28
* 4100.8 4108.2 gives 24.74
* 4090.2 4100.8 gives 25.26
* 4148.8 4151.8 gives 26.86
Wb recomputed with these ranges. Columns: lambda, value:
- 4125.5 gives 19.81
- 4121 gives 25.15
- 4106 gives 24.74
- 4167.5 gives 30.47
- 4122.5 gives 23.25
